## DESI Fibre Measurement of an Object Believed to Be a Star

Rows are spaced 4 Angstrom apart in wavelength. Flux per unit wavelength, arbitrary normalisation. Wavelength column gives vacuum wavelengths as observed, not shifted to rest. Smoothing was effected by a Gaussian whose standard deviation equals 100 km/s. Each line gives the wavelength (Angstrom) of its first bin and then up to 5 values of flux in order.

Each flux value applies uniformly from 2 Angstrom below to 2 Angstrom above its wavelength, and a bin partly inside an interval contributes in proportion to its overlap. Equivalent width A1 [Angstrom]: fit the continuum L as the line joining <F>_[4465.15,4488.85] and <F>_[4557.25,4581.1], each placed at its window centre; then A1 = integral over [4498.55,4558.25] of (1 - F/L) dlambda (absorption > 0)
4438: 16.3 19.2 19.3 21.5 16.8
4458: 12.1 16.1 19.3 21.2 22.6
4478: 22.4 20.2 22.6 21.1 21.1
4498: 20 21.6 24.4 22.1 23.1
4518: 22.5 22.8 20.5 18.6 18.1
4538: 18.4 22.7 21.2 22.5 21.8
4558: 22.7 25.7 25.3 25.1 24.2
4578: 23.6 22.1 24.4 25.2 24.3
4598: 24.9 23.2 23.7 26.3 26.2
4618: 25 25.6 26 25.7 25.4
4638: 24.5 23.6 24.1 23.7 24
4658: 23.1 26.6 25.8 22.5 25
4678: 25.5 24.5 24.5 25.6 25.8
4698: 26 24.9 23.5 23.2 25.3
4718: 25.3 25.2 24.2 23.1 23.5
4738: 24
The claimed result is 4.21 Angstrom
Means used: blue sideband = 21.5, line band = 21.5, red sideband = 24.4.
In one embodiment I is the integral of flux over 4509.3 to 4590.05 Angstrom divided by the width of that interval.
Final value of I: 22.4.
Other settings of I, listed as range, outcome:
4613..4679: 24.8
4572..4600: 24.1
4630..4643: 24.8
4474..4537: 21.4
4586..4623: 24.9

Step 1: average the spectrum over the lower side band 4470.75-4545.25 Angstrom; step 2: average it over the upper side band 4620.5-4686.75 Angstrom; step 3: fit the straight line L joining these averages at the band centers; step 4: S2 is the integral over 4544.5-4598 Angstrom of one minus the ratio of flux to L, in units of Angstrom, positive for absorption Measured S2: -2.2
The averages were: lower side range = 21.4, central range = 23.8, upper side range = 24.7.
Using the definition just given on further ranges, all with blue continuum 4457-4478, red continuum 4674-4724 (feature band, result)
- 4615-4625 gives -1.1 Angstrom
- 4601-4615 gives -1.4 Angstrom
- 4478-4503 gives -2.1 Angstrom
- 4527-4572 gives -1.9 Angstrom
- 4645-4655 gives -0.1 Angstrom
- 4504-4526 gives -2.8 Angstrom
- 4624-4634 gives -1.1 Angstrom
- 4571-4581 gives -1.0 Angstrom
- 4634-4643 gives -0.4 Angstrom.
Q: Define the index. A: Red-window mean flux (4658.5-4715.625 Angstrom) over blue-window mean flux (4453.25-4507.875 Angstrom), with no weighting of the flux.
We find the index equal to 1.2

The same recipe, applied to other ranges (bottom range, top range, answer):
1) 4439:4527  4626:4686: 1.20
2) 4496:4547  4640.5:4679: 1.15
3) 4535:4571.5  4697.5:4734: 1.08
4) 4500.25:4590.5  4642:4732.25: 1.09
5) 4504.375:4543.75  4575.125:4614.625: 1.14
